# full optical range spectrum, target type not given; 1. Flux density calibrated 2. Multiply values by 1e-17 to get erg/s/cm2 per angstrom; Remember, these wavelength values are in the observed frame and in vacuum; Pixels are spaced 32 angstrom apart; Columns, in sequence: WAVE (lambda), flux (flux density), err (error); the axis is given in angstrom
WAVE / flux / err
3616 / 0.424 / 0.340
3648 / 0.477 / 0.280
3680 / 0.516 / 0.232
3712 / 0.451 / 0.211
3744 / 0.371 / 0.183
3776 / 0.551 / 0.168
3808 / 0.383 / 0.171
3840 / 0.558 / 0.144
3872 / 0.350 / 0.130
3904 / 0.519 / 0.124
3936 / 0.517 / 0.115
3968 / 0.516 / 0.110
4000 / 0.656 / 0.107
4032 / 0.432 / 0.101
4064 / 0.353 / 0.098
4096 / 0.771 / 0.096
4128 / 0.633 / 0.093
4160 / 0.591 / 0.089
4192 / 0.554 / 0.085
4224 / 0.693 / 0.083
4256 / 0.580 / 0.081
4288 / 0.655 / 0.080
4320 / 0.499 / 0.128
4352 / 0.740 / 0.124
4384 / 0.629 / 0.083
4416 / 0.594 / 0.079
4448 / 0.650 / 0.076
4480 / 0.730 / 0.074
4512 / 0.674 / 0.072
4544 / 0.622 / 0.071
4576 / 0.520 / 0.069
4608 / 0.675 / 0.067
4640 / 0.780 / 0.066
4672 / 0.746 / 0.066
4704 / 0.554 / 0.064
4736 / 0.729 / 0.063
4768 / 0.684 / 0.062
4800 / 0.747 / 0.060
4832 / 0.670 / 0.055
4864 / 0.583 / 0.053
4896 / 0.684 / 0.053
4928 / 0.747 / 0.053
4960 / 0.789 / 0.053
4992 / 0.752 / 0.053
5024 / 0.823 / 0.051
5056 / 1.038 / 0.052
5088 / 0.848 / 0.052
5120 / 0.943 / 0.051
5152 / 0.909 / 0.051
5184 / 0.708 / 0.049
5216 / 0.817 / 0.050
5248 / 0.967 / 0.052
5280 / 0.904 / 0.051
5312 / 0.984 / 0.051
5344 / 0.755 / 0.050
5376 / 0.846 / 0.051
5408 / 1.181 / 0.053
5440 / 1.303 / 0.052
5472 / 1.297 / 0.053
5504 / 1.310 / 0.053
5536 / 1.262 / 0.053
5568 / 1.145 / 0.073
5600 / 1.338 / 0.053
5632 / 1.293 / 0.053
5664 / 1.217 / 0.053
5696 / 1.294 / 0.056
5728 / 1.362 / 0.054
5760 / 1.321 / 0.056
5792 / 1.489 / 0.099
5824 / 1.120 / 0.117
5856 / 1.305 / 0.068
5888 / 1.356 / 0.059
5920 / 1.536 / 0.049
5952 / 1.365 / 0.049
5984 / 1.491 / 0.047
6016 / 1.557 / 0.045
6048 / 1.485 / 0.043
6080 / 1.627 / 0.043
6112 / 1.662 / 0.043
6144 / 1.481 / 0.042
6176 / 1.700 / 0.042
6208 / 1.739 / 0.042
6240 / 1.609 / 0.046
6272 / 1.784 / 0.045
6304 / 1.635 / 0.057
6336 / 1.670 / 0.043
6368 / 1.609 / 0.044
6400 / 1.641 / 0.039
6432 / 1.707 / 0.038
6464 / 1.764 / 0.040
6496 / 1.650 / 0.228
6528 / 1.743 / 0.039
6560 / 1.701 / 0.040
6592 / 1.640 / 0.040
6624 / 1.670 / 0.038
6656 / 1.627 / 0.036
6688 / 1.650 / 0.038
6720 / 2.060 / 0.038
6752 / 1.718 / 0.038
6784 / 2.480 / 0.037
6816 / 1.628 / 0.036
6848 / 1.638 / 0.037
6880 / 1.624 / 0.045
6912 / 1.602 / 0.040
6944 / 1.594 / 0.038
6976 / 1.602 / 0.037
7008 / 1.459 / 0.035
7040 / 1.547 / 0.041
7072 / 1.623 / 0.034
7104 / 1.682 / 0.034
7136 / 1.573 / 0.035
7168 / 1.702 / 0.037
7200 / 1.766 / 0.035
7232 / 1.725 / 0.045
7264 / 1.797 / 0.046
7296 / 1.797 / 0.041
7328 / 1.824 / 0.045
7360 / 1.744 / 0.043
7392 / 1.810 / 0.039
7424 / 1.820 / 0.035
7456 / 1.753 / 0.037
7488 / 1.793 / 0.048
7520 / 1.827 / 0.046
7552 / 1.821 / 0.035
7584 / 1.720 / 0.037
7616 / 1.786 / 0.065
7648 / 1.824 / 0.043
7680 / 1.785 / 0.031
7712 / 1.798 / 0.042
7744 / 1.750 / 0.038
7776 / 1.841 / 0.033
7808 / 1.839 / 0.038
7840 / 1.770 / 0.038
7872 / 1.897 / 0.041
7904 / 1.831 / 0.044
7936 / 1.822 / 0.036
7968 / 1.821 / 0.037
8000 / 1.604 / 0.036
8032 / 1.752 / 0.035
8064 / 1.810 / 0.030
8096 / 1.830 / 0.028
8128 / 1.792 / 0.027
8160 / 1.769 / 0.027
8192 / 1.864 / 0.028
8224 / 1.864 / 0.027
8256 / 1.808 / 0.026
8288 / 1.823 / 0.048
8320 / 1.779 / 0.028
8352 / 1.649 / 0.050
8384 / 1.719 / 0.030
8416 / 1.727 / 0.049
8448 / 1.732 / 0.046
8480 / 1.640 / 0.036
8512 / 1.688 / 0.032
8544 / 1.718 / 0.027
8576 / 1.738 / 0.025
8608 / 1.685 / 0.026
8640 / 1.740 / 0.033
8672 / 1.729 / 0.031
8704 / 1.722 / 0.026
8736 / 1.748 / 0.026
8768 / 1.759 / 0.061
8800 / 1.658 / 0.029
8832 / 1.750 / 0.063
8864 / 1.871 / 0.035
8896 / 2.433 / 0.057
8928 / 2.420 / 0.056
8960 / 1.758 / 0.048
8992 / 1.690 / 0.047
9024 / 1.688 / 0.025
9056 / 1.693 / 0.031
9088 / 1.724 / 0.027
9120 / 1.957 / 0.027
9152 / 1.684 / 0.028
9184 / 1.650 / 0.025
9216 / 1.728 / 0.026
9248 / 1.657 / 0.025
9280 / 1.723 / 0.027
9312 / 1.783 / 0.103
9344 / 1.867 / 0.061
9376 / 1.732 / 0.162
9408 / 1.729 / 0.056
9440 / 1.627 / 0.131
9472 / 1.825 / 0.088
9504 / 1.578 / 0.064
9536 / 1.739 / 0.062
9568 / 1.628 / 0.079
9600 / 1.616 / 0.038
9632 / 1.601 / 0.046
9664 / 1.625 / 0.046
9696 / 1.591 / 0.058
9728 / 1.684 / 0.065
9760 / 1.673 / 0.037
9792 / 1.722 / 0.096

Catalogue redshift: 0.36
